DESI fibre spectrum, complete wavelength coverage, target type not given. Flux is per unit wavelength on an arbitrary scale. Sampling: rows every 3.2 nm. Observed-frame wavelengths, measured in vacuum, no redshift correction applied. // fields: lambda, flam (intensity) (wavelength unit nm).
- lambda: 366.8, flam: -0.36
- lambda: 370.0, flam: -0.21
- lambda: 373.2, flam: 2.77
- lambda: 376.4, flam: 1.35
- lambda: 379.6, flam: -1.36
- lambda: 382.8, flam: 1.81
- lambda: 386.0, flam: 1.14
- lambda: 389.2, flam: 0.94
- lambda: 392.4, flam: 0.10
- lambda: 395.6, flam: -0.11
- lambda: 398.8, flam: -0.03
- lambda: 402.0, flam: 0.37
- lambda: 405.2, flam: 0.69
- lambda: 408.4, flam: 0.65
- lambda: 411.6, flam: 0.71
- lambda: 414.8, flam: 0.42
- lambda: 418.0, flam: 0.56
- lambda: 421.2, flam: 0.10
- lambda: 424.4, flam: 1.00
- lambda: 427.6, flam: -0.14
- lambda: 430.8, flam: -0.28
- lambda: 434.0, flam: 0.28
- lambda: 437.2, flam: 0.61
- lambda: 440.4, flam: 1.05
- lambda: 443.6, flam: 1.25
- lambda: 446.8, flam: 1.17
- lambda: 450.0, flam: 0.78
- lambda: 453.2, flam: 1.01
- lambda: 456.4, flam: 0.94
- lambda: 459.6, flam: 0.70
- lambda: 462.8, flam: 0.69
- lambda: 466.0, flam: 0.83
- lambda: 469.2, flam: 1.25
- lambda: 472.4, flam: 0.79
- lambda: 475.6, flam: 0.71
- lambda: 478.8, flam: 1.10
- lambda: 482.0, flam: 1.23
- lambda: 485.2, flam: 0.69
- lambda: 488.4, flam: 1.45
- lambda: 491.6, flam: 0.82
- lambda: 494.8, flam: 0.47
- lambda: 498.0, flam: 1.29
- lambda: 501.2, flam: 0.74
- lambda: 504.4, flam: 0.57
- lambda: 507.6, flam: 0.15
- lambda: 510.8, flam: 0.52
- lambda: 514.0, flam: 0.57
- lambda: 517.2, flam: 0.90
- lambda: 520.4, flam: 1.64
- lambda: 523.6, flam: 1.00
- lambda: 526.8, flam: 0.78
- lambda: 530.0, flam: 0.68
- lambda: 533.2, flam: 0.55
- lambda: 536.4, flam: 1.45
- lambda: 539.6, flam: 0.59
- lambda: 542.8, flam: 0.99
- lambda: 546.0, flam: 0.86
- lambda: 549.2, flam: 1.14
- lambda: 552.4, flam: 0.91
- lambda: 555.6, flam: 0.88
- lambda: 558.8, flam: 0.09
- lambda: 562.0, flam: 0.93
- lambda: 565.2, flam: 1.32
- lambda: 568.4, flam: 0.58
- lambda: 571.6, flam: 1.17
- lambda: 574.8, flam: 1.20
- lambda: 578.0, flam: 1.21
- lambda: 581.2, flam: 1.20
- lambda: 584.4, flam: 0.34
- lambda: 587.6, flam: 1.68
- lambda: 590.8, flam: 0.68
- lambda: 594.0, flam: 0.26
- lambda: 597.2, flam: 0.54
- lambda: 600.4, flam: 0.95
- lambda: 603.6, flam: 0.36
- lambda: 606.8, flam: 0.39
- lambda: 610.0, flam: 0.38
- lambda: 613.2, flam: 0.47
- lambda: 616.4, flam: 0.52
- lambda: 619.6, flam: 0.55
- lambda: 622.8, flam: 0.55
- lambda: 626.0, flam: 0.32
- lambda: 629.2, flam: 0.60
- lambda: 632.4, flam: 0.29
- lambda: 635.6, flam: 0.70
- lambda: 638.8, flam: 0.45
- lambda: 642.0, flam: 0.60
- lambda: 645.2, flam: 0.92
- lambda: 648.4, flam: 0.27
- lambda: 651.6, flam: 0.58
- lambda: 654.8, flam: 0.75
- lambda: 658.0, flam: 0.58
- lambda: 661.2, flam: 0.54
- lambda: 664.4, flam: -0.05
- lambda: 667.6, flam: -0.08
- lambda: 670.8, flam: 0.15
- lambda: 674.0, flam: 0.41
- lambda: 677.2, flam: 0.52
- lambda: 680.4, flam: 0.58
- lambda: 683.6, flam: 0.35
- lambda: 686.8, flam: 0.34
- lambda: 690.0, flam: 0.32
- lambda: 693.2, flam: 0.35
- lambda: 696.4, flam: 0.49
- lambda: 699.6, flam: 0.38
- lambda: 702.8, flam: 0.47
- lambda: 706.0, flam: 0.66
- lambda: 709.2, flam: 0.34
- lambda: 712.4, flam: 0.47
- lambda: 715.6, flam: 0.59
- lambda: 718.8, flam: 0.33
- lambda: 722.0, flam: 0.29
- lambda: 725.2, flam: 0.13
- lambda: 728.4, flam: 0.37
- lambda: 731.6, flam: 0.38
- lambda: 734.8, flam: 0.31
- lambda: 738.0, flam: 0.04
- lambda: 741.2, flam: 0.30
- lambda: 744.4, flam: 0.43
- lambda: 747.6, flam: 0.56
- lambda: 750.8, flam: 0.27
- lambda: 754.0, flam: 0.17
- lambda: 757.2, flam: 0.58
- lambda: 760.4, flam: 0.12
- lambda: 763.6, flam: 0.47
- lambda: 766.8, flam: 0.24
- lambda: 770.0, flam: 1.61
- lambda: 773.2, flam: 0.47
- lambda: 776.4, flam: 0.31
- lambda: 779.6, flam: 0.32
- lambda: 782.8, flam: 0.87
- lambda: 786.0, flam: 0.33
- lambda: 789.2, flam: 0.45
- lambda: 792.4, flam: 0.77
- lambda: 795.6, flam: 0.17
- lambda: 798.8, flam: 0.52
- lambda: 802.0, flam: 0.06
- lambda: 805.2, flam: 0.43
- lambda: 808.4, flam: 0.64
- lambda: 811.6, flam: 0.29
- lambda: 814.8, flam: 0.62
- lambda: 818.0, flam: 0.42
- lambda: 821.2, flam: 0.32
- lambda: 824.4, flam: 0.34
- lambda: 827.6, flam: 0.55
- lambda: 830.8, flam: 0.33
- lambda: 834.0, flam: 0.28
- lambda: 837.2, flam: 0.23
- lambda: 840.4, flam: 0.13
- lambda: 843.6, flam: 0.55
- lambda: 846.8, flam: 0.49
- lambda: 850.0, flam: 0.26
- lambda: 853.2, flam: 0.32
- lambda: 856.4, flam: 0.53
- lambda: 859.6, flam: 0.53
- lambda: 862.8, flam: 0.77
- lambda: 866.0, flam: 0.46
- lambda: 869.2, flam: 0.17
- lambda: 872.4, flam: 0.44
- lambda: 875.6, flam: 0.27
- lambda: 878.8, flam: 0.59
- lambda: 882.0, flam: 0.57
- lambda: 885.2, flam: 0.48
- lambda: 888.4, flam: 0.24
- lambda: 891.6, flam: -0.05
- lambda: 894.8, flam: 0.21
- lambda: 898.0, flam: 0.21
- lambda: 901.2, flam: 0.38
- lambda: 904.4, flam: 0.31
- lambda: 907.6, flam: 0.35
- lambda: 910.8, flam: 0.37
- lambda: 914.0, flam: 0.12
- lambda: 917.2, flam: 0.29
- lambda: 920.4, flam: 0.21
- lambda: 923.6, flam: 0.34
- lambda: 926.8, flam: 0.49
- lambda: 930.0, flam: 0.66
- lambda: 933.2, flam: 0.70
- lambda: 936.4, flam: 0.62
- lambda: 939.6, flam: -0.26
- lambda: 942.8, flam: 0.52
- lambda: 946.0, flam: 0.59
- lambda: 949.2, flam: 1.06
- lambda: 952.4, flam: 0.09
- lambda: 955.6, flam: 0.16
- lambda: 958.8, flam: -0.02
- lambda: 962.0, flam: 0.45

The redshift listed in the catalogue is 0.17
